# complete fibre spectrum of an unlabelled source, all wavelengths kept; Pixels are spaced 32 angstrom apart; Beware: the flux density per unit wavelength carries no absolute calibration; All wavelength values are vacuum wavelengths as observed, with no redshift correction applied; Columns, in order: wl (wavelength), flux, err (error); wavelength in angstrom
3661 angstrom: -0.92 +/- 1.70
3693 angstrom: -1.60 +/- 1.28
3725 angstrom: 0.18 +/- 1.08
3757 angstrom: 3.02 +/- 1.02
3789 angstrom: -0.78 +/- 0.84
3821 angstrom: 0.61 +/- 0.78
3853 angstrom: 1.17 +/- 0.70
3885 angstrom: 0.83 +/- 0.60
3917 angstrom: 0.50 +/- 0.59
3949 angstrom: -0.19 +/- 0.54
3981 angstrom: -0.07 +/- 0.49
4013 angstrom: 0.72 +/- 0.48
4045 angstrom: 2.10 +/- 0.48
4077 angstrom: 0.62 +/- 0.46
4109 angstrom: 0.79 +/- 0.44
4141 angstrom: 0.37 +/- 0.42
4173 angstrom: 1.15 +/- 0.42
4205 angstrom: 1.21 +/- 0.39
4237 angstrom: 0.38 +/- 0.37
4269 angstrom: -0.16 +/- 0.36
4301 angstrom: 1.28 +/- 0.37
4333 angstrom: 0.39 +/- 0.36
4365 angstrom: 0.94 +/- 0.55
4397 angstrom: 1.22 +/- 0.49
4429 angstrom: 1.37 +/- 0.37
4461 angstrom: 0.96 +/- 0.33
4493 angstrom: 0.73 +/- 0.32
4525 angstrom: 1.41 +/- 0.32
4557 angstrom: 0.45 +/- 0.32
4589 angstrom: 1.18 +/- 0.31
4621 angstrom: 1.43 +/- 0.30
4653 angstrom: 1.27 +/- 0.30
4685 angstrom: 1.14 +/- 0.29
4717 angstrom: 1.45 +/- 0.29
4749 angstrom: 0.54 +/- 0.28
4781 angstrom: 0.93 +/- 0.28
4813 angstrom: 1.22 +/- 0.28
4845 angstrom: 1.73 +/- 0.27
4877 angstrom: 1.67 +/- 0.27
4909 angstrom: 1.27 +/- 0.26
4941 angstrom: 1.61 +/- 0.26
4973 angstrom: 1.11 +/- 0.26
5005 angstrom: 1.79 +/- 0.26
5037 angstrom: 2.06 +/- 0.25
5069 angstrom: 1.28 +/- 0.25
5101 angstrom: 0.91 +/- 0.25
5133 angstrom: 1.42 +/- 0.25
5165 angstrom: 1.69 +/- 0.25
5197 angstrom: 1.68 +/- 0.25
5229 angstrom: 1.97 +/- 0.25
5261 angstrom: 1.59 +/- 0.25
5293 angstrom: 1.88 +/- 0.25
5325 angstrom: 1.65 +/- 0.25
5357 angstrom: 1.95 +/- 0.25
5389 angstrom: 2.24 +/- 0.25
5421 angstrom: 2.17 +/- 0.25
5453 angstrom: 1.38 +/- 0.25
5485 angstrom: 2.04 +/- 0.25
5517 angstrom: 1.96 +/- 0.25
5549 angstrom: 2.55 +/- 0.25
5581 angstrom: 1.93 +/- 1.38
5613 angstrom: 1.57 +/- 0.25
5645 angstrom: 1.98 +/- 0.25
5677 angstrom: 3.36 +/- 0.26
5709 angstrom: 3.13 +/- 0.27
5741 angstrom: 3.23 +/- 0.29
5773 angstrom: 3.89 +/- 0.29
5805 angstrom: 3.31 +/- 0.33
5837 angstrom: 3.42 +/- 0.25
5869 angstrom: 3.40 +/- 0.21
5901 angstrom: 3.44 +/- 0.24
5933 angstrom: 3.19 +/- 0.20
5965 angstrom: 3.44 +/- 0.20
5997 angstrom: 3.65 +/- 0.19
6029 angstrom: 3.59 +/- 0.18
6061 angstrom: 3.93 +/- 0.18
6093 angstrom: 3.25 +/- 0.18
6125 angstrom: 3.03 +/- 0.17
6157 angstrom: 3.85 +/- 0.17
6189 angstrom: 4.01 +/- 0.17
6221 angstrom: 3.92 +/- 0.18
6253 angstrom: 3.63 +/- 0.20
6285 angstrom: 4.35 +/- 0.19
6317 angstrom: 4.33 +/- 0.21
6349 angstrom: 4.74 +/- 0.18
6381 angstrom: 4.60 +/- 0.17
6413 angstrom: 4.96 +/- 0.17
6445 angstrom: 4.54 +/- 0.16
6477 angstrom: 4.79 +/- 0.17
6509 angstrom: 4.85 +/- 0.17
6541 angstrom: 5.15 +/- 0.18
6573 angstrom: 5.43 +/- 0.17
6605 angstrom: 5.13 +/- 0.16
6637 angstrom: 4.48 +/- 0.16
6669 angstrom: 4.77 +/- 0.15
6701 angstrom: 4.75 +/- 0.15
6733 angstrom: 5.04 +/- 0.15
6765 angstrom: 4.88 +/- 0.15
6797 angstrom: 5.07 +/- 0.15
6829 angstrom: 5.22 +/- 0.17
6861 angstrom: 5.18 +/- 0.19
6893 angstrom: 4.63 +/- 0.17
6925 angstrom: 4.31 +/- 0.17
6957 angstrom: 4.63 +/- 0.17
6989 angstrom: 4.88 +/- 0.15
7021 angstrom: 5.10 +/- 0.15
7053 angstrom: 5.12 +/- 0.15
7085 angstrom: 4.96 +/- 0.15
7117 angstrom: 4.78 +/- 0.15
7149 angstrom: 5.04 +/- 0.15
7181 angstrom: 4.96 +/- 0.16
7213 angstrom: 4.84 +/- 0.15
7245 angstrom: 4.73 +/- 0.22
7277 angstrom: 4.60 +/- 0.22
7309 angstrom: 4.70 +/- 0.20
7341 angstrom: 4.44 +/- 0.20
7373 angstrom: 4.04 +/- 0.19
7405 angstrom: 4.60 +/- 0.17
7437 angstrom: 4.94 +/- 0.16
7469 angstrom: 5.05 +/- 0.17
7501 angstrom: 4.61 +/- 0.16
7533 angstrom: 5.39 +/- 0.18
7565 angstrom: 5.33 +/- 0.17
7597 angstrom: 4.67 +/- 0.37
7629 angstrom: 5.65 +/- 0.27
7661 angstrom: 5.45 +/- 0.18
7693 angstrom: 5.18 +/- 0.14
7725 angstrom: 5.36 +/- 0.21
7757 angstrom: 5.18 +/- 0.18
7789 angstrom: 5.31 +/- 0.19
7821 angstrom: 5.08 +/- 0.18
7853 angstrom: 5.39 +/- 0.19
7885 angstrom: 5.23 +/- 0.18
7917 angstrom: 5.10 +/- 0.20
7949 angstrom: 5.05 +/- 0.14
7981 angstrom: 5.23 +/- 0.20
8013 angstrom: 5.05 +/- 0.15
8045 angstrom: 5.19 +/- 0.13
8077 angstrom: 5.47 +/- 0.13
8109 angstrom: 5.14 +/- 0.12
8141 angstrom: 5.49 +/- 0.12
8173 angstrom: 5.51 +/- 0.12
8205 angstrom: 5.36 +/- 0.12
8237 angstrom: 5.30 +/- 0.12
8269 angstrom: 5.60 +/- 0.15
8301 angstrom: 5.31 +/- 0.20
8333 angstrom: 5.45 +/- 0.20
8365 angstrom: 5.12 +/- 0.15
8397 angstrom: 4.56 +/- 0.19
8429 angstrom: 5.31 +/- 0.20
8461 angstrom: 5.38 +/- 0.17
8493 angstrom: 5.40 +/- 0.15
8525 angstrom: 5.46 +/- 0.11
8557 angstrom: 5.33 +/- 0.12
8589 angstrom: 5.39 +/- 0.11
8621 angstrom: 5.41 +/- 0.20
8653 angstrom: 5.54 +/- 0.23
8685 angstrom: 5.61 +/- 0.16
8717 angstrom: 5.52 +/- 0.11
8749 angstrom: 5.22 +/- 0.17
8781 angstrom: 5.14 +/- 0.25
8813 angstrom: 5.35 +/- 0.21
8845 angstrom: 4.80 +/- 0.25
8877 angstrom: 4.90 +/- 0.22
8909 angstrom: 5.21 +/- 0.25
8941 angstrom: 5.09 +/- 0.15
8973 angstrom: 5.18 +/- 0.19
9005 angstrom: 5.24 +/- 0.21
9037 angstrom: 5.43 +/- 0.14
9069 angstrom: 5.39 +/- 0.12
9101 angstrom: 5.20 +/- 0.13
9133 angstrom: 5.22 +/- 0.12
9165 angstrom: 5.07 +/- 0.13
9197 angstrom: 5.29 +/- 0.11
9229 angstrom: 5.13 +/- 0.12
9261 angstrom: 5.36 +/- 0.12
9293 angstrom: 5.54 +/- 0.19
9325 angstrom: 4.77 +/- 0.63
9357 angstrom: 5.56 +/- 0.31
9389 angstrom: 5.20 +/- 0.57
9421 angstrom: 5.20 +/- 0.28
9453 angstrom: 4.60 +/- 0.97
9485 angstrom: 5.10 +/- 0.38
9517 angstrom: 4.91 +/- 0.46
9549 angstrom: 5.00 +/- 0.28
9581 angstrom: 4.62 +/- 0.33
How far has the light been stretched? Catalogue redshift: 0.42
